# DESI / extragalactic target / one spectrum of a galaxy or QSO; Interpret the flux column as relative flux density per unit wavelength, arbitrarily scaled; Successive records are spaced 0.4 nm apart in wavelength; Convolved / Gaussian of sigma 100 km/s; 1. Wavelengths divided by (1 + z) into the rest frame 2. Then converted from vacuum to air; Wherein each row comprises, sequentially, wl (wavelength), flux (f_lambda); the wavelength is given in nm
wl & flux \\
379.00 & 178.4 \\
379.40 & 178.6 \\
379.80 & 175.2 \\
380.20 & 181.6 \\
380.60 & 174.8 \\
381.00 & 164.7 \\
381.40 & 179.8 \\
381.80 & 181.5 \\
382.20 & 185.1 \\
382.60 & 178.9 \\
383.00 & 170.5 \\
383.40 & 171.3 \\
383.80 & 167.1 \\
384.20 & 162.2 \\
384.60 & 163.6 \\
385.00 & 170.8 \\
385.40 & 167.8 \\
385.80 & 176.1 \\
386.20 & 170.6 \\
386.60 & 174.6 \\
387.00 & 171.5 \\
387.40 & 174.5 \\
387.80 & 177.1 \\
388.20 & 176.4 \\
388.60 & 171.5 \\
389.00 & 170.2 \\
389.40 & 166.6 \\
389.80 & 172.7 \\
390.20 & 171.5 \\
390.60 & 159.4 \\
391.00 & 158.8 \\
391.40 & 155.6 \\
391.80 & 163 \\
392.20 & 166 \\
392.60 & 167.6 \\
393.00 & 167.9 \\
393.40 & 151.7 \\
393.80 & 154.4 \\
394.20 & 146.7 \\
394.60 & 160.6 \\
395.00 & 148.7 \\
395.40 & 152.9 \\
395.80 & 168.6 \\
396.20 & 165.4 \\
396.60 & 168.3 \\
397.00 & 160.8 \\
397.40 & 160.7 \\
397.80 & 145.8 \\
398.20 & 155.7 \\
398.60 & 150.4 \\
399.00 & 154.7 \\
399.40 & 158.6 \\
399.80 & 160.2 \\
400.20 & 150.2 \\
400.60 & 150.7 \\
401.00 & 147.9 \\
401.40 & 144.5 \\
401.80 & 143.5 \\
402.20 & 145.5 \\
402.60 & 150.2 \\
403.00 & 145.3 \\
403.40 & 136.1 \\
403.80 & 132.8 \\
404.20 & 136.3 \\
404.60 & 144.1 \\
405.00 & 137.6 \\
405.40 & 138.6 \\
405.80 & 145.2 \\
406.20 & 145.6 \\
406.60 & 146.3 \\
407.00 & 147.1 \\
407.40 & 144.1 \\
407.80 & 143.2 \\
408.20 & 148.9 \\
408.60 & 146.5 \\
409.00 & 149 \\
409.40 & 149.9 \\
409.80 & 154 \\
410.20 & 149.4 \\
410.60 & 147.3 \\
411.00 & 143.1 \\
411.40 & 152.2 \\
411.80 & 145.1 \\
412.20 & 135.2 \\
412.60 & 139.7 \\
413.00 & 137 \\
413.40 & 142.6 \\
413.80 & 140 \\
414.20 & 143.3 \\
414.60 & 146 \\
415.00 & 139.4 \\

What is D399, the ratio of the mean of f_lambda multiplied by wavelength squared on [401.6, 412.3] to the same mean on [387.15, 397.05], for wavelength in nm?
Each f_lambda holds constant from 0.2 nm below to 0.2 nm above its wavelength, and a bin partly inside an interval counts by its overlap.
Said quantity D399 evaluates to 0.95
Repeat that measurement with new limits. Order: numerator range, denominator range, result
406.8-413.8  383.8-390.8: 0.96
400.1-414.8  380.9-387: 0.94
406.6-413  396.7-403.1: 1.01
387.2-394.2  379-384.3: 0.99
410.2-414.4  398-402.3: 1.00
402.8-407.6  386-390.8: 0.90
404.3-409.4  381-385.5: 0.95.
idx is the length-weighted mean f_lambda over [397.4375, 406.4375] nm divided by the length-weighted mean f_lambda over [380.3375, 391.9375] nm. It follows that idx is 0.86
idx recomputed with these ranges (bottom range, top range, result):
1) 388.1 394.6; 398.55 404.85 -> 0.90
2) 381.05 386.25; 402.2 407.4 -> 0.82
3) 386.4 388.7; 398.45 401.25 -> 0.88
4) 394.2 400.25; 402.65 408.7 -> 0.91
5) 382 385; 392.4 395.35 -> 0.91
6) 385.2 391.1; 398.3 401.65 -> 0.89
